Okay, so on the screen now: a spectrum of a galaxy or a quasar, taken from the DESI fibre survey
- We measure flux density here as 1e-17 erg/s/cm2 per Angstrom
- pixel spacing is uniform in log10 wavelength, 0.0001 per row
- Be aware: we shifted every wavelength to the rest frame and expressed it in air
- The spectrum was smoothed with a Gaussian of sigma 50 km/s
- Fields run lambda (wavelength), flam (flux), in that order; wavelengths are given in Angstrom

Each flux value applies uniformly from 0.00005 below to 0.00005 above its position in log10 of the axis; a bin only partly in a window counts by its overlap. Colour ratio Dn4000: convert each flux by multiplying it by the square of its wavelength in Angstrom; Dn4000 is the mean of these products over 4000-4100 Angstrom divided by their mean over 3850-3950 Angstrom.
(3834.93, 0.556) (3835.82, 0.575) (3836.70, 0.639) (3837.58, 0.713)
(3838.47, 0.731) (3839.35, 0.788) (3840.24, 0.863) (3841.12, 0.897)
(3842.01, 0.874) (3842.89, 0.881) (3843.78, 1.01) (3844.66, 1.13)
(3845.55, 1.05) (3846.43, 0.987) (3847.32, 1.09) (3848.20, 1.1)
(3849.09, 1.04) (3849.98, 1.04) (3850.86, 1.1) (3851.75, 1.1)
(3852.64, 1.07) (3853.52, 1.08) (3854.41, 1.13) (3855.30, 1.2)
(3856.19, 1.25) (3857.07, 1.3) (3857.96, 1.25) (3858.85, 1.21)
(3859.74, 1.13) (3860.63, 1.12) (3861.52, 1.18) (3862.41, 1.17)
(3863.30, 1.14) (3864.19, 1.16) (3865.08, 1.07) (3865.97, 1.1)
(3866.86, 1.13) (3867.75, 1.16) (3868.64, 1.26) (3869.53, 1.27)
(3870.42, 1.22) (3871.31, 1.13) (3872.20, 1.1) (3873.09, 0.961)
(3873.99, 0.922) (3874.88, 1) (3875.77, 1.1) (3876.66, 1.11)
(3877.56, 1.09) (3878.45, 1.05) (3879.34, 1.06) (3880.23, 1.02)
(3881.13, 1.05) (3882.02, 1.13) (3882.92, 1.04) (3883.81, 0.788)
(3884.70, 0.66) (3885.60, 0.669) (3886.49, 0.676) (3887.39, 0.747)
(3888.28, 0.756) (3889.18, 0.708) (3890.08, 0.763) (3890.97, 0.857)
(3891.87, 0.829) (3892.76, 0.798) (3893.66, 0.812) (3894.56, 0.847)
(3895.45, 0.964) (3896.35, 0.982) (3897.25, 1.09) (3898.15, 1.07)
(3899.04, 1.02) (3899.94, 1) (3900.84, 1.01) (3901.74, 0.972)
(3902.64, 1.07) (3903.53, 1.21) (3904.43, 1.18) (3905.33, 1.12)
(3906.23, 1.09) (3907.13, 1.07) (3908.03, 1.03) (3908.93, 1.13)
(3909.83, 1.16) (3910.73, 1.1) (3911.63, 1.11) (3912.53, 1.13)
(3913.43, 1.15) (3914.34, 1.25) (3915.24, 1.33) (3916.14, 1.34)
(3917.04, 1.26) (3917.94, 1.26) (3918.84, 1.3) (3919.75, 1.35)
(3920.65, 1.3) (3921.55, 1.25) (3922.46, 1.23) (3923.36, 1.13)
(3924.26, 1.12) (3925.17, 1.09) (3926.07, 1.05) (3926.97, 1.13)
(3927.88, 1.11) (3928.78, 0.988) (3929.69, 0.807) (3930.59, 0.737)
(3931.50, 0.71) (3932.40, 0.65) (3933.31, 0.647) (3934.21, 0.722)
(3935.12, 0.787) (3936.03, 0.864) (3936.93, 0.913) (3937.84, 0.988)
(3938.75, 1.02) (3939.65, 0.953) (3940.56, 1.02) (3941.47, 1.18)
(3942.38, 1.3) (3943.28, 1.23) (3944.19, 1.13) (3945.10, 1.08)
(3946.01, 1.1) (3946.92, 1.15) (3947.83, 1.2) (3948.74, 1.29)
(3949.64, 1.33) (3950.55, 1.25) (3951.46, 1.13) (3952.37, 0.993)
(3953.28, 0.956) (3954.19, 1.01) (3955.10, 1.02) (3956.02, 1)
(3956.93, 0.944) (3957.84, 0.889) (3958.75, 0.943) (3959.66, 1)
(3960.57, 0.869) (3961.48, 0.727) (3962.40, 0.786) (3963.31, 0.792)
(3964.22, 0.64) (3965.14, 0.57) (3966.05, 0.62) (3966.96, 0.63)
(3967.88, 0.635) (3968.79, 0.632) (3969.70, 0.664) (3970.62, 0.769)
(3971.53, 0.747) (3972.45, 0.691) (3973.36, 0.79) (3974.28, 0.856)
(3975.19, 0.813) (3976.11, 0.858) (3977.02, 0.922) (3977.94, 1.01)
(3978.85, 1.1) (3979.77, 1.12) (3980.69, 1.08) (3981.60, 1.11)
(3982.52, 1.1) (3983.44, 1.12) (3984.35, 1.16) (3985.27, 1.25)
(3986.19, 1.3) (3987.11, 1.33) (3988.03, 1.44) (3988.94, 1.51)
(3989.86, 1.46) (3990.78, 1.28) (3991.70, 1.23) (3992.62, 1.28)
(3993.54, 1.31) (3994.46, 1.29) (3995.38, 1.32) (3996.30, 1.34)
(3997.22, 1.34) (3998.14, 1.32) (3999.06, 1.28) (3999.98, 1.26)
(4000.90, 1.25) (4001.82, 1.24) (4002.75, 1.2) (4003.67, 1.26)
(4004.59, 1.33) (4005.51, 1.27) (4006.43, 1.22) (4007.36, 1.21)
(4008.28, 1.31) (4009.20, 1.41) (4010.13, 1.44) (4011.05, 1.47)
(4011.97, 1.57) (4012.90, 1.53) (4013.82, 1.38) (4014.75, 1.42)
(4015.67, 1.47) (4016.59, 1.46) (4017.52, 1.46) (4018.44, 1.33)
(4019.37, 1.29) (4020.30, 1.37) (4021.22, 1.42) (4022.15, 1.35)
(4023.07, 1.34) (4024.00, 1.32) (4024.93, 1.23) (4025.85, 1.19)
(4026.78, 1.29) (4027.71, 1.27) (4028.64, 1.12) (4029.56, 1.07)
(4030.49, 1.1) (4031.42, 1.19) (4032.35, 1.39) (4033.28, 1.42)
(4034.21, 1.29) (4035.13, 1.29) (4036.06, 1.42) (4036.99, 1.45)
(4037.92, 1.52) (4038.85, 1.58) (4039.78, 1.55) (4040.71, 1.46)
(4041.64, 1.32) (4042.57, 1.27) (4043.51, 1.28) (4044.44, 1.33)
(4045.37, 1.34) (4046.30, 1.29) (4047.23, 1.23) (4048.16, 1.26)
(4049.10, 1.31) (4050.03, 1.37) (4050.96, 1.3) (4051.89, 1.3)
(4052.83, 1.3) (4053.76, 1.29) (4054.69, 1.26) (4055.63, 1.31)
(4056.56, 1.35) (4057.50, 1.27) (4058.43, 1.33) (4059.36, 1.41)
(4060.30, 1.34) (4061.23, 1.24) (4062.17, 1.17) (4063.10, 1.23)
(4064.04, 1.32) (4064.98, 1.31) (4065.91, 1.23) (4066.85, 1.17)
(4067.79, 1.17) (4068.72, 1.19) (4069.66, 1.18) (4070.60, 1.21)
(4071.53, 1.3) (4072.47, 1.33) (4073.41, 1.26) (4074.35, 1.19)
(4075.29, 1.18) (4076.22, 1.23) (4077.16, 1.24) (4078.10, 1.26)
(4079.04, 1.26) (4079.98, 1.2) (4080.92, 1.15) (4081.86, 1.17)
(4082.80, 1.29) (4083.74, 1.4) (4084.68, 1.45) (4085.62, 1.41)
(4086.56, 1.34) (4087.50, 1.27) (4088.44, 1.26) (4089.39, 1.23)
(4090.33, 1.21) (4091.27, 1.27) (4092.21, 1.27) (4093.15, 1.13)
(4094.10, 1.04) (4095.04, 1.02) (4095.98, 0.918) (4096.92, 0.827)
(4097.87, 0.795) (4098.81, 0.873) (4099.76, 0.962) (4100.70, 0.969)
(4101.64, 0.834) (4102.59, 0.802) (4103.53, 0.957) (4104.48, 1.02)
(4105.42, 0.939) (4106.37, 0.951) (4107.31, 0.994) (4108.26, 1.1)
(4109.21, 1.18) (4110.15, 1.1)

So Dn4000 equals 1.30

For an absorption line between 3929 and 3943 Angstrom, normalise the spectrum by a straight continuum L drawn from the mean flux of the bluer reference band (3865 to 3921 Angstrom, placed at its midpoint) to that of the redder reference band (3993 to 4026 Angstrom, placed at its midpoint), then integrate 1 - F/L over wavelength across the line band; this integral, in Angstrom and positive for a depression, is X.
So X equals 3.19 Angstrom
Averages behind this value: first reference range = 1.05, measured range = 0.893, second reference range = 1.34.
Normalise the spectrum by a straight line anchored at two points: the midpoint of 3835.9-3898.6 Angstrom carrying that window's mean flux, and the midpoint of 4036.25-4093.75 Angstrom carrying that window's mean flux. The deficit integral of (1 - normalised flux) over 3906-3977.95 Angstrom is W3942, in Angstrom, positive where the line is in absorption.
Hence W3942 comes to 7.5 Angstrom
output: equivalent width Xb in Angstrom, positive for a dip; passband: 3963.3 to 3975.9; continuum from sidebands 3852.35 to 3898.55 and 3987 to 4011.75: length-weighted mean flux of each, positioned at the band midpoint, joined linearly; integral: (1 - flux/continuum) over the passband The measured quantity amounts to 5.5 Angstrom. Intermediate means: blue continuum 1.03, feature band 0.703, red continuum 1.32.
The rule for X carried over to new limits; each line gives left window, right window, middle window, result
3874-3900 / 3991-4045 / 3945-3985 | 7.9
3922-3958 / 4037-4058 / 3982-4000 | -1.9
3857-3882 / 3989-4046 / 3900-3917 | 0.6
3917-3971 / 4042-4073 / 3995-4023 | -4.9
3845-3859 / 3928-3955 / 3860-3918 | 1.8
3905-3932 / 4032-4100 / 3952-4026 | 3.7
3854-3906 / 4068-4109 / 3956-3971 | 4.3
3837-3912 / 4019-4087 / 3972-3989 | 1.6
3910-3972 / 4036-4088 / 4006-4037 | -3.6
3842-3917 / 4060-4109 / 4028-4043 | -2.8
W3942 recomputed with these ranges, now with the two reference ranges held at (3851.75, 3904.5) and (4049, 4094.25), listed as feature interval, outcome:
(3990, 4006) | -1.50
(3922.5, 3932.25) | 0.92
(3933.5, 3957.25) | 1.20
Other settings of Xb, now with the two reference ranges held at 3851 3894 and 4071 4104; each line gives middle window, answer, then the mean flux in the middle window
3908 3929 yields -2.5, 1.18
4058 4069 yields -1.2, 1.26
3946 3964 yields 1.1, 1.01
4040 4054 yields -2.3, 1.31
